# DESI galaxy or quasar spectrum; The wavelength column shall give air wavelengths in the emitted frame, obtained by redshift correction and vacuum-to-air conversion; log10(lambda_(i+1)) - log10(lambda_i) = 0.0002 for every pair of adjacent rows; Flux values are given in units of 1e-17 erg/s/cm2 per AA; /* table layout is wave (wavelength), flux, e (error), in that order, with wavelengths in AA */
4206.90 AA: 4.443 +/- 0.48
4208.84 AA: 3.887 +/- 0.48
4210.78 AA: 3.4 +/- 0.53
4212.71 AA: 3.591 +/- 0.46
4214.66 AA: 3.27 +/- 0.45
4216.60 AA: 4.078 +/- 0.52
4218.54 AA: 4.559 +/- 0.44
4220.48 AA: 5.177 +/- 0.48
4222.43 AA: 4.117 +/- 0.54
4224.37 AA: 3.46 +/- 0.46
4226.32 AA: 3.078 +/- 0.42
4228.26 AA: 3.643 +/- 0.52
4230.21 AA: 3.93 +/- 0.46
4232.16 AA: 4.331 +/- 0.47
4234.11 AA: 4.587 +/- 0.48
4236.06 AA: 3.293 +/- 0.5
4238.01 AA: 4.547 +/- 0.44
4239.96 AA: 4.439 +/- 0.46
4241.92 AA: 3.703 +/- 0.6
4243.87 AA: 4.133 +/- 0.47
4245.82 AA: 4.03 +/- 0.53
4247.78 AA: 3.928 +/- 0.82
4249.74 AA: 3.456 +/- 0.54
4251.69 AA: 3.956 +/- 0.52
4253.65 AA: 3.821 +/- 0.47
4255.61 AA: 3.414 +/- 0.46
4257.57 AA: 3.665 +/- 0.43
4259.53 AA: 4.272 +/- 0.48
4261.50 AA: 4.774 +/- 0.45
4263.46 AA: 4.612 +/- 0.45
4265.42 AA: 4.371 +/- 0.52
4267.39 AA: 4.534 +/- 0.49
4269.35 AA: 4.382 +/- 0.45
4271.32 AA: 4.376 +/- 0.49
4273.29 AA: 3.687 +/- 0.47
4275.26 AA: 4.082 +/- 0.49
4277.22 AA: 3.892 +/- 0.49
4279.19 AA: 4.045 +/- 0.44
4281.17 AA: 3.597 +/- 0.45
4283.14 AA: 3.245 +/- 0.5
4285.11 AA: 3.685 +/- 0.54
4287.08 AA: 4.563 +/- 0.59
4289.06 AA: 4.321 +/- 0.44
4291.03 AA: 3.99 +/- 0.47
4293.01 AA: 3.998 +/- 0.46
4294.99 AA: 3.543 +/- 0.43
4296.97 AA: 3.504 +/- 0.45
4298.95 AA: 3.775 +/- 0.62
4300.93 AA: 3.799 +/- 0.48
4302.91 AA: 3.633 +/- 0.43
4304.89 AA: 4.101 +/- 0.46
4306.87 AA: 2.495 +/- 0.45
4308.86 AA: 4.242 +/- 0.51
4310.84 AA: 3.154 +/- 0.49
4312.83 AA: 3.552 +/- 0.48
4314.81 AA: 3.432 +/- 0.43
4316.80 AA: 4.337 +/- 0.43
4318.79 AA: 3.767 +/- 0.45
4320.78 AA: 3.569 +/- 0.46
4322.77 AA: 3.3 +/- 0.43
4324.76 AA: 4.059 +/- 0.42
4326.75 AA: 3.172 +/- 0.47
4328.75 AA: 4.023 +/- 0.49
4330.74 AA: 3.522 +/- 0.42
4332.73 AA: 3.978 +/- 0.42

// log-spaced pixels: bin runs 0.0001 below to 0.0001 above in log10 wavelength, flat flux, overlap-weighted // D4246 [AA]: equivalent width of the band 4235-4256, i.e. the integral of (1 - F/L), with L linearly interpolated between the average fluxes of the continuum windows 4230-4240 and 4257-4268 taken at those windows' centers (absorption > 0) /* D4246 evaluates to 1.78 AA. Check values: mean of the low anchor 4.18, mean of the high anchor 4.39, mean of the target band 3.9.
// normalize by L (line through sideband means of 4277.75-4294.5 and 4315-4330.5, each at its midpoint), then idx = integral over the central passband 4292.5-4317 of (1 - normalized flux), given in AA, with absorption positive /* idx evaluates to 1.2 AA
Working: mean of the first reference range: 3.92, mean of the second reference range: 3.72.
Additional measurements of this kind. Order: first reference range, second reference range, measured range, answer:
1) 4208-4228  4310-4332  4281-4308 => -0.3 AA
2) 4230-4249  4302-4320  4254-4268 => -0.9 AA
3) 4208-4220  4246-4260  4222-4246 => -0.8 AA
